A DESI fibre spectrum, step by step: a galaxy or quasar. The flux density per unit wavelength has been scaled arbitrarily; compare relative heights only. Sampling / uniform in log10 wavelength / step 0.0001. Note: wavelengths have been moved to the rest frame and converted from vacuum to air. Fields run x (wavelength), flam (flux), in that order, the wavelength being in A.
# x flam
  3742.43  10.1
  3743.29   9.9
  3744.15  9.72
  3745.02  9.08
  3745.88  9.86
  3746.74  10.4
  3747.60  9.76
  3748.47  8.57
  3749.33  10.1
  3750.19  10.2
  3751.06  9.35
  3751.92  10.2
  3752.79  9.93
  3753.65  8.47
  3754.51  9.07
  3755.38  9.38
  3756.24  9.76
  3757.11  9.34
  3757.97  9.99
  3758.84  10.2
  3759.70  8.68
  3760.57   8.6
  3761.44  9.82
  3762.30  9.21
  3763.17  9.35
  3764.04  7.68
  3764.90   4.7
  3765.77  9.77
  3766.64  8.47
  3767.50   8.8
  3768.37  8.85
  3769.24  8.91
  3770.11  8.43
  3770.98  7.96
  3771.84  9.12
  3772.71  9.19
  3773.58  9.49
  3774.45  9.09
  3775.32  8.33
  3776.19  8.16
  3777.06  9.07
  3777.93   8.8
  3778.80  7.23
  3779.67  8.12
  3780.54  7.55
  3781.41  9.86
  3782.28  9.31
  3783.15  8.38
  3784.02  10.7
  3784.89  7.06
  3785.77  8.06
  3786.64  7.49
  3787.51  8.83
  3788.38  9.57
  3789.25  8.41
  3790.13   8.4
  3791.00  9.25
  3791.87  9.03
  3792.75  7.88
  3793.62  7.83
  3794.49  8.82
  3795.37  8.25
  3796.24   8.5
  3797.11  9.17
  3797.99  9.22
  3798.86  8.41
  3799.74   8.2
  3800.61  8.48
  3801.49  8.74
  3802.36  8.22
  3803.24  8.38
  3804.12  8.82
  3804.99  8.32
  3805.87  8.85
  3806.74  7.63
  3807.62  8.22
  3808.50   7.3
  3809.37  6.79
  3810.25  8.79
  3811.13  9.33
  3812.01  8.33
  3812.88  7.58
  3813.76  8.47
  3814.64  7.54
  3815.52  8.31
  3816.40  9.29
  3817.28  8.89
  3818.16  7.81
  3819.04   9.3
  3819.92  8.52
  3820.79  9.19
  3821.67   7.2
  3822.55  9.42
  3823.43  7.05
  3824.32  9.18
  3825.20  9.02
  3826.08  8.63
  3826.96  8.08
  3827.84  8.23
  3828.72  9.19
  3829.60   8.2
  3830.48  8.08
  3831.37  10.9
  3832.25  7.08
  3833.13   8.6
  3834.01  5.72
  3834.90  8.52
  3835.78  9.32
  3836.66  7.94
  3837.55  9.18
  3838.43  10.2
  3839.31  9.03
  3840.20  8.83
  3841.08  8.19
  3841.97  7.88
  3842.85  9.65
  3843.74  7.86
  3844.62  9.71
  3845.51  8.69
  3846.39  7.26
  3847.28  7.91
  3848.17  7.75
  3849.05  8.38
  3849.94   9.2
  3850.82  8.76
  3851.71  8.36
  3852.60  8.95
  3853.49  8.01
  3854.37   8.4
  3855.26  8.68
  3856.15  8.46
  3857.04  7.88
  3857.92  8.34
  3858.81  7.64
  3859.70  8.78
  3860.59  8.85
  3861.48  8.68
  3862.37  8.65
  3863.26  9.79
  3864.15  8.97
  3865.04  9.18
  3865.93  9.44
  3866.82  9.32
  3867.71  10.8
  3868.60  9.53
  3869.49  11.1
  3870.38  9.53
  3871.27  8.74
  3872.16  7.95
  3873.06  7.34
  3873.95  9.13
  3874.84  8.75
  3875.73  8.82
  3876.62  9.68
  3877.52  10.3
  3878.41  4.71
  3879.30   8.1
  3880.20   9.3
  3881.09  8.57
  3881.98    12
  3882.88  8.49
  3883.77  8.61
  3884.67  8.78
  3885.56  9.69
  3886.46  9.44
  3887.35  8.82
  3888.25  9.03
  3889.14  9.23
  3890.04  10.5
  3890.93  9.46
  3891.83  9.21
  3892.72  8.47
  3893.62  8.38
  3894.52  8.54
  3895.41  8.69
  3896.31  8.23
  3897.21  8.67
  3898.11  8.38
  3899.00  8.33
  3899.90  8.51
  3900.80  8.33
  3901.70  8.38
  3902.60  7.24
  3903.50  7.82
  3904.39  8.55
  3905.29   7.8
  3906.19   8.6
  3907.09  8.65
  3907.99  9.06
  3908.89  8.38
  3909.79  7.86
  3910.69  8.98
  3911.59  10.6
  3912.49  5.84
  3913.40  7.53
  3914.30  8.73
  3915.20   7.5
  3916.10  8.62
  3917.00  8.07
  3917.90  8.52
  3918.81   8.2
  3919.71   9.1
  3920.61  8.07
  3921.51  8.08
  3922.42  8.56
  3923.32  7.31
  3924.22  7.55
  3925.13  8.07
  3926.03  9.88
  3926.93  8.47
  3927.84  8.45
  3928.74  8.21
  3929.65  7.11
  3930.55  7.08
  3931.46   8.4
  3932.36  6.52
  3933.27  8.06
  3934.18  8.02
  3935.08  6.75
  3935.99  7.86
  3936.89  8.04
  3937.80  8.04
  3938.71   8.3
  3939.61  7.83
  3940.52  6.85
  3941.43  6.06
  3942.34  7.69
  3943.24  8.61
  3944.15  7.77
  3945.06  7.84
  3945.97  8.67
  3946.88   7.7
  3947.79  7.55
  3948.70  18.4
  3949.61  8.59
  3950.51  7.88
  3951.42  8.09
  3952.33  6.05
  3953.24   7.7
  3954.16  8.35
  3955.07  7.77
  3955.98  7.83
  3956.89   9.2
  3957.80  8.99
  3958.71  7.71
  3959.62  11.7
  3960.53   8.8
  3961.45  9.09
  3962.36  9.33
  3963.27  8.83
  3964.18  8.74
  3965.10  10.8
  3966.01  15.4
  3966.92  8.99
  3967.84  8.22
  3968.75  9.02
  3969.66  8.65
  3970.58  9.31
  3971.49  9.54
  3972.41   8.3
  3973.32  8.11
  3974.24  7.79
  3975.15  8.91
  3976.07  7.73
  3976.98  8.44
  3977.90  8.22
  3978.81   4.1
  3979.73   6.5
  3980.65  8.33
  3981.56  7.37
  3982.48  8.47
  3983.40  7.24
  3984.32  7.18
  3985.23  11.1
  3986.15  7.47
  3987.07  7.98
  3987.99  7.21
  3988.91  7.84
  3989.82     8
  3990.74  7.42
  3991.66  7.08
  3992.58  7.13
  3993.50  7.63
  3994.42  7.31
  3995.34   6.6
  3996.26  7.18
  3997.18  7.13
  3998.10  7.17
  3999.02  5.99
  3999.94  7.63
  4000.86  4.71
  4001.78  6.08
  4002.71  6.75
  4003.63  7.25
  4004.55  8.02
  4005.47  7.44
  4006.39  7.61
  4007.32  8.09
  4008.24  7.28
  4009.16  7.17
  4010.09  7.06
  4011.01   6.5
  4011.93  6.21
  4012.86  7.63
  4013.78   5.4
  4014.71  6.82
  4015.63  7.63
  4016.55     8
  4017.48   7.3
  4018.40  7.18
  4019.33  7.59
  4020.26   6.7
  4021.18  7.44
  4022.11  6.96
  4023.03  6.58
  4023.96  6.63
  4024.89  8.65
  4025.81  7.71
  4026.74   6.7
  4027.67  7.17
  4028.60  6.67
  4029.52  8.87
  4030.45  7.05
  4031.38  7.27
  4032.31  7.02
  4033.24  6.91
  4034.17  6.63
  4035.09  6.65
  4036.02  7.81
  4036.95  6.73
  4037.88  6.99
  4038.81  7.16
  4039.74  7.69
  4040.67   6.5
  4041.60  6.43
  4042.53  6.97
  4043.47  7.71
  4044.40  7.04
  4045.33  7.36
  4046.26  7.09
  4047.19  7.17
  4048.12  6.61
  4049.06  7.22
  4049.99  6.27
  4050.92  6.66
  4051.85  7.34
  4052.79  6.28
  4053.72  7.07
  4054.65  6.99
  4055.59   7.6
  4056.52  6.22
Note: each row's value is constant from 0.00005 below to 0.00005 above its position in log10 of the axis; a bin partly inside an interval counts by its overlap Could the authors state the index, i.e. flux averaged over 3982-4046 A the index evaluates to 7.22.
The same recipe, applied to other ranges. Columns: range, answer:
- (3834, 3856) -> 8.55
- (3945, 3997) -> 8.44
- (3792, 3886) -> 8.61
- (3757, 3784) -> 8.75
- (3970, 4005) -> 7.53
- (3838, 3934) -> 8.59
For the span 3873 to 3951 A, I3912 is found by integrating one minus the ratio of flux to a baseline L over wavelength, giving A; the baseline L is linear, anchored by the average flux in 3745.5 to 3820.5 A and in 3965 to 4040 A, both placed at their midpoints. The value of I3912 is -4.0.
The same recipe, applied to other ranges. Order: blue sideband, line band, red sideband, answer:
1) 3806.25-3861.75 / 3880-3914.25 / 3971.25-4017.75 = -2.9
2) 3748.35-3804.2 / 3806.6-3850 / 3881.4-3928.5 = 1.4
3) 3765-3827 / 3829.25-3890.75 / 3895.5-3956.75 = -3.2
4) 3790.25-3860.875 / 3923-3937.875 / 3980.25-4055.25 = -0.2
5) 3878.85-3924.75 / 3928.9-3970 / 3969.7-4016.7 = -3.0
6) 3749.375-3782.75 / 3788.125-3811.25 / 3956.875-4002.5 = 0.9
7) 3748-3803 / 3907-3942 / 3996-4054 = -1.2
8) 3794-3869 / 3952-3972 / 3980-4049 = -4.0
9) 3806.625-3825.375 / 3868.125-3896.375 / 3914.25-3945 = -3.1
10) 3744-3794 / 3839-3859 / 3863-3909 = 1.0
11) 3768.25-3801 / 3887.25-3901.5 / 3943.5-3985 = -0.2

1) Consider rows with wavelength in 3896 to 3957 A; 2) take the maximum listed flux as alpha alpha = 18.4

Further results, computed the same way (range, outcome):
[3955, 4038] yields 15.4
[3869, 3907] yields 12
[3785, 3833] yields 10.9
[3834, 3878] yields 11.1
